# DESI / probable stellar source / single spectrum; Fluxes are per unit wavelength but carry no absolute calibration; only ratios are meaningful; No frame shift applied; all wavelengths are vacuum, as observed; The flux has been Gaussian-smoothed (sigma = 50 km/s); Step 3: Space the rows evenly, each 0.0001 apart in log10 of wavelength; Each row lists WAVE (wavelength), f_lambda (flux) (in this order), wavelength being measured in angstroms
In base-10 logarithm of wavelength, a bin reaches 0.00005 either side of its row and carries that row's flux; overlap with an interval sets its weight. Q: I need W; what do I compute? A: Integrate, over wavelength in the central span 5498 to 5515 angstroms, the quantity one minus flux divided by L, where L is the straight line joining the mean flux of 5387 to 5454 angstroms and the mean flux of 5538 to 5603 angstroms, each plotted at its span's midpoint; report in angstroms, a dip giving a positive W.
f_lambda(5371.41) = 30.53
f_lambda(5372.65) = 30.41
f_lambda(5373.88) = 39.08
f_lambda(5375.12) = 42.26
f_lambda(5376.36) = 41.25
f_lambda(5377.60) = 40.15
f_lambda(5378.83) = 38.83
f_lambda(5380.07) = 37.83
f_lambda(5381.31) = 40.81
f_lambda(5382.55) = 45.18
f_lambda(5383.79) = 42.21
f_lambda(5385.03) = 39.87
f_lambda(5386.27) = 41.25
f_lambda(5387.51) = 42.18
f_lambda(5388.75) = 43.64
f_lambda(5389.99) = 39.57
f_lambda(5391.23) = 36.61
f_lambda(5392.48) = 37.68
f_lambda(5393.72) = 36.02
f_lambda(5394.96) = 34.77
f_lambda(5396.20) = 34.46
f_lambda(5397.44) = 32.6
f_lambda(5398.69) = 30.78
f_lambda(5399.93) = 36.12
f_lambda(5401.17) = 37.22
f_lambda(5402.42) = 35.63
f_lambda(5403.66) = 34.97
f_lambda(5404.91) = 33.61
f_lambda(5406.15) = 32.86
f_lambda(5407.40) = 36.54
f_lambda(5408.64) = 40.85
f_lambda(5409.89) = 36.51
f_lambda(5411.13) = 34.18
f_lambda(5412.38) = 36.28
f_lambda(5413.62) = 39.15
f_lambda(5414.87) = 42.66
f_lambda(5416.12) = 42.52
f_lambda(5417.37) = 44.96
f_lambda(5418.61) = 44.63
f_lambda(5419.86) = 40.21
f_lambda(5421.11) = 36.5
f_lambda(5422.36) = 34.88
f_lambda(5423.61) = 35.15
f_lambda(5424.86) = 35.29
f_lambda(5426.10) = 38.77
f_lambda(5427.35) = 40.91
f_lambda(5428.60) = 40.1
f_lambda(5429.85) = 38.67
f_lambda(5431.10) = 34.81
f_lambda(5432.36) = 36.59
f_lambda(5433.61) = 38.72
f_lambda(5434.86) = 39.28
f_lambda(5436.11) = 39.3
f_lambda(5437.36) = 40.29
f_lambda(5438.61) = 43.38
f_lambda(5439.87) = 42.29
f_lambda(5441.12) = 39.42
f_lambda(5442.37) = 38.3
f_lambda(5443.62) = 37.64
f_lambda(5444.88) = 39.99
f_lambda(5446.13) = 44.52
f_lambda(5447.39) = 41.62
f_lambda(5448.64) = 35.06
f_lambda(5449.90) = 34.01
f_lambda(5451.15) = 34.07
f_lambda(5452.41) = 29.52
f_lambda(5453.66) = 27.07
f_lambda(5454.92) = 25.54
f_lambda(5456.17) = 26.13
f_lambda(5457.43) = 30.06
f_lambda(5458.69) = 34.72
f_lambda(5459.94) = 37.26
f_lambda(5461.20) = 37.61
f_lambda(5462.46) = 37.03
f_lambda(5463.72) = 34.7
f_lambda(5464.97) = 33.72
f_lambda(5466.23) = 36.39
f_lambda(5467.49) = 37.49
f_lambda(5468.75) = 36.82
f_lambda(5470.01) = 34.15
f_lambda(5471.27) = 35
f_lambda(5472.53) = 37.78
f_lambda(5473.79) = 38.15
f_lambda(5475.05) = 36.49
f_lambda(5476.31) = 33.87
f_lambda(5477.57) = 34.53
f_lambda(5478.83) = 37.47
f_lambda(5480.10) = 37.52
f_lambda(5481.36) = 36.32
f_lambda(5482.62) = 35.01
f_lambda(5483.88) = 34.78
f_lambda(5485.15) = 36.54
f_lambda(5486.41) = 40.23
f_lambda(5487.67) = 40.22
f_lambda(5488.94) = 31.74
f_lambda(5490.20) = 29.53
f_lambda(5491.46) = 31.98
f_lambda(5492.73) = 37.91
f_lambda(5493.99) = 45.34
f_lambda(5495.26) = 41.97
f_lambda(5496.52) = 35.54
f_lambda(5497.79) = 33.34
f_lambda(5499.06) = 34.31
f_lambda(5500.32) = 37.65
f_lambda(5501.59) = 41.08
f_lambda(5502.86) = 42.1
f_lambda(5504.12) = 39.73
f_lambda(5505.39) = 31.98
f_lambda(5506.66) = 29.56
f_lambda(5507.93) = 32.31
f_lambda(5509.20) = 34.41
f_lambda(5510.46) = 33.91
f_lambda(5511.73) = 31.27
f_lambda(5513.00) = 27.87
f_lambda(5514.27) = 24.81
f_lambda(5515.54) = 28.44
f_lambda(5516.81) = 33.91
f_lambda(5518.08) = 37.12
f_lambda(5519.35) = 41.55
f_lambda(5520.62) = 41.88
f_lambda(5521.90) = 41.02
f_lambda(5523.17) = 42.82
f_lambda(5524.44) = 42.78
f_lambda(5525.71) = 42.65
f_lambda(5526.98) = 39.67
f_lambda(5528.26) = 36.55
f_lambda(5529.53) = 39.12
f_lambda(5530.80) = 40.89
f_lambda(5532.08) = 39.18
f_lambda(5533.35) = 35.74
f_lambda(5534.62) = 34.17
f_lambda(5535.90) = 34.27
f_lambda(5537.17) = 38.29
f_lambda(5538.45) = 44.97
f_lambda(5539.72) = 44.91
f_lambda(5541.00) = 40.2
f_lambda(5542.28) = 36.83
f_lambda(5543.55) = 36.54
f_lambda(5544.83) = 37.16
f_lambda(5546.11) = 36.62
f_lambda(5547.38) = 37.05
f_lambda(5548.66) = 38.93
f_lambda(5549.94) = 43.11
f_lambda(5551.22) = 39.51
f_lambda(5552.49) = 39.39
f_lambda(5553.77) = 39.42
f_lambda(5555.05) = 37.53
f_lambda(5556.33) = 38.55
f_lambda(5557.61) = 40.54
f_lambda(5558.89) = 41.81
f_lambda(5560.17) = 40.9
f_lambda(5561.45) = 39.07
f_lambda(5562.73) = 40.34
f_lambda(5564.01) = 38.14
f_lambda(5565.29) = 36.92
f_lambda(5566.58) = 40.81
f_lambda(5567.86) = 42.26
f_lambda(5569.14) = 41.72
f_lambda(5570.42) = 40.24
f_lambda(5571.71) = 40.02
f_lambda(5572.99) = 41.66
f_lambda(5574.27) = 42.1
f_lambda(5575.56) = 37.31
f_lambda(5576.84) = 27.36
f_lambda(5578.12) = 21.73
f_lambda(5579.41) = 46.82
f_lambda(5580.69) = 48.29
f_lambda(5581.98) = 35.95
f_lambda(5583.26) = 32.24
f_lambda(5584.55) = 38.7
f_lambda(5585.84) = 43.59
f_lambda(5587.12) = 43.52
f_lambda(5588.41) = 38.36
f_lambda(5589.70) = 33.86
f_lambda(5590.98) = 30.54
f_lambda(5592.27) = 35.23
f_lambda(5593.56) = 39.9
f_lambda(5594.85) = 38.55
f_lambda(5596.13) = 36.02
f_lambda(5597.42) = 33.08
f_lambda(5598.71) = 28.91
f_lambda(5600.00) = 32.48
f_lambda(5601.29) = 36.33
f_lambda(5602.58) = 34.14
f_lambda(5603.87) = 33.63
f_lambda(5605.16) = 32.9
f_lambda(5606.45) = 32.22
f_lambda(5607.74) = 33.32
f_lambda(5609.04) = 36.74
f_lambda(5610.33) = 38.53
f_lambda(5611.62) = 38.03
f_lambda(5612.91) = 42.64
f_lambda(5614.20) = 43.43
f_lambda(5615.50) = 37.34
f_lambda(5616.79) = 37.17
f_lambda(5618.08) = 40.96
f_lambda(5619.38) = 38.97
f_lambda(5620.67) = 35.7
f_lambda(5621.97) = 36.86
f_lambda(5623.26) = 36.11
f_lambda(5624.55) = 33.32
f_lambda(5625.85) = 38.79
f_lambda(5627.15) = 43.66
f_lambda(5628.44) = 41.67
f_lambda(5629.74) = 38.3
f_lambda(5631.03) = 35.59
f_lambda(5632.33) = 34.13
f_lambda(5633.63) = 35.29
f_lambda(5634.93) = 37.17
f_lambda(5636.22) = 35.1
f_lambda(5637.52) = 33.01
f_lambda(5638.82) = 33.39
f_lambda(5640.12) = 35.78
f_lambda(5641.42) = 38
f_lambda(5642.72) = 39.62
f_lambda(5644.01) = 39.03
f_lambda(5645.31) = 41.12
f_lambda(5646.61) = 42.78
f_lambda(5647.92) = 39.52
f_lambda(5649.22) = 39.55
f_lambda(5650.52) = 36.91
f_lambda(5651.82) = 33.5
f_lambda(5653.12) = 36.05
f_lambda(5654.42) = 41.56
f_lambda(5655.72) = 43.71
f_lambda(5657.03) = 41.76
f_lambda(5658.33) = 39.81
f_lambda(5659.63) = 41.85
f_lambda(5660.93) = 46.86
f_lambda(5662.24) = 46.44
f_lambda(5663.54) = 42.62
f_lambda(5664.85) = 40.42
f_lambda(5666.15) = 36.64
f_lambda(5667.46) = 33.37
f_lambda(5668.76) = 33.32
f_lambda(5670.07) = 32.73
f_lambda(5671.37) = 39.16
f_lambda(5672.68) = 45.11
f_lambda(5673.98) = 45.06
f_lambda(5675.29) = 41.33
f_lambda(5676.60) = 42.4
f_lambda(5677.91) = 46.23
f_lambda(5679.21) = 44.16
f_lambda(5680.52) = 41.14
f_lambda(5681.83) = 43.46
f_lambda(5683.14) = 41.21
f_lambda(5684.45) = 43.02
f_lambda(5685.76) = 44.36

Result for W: 1.8 angstroms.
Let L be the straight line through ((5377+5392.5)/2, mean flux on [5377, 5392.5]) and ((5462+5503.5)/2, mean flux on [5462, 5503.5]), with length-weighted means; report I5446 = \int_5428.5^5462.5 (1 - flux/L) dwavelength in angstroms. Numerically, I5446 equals 1.46 angstroms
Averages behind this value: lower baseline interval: 40.6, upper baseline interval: 36.6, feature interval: 36.5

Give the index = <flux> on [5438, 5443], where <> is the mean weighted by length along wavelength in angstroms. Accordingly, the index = 40.8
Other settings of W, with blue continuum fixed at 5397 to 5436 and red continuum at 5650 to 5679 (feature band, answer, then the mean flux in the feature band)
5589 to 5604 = 2.0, 34.4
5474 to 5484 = 0.6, 35.9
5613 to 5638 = 1.4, 37.6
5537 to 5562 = -0.3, 39.6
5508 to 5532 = 1.3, 36.7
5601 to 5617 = 1.3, 36.6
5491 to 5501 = 0.3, 37.3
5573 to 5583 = 0.6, 37.2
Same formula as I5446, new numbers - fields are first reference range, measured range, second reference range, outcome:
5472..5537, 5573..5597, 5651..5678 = 0.7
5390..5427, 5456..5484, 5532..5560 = 1.7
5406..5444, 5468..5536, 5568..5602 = 2.9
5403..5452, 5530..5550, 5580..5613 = -0.8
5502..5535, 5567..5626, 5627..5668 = 1.2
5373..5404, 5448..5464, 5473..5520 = 1.8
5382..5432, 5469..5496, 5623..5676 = 1.2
